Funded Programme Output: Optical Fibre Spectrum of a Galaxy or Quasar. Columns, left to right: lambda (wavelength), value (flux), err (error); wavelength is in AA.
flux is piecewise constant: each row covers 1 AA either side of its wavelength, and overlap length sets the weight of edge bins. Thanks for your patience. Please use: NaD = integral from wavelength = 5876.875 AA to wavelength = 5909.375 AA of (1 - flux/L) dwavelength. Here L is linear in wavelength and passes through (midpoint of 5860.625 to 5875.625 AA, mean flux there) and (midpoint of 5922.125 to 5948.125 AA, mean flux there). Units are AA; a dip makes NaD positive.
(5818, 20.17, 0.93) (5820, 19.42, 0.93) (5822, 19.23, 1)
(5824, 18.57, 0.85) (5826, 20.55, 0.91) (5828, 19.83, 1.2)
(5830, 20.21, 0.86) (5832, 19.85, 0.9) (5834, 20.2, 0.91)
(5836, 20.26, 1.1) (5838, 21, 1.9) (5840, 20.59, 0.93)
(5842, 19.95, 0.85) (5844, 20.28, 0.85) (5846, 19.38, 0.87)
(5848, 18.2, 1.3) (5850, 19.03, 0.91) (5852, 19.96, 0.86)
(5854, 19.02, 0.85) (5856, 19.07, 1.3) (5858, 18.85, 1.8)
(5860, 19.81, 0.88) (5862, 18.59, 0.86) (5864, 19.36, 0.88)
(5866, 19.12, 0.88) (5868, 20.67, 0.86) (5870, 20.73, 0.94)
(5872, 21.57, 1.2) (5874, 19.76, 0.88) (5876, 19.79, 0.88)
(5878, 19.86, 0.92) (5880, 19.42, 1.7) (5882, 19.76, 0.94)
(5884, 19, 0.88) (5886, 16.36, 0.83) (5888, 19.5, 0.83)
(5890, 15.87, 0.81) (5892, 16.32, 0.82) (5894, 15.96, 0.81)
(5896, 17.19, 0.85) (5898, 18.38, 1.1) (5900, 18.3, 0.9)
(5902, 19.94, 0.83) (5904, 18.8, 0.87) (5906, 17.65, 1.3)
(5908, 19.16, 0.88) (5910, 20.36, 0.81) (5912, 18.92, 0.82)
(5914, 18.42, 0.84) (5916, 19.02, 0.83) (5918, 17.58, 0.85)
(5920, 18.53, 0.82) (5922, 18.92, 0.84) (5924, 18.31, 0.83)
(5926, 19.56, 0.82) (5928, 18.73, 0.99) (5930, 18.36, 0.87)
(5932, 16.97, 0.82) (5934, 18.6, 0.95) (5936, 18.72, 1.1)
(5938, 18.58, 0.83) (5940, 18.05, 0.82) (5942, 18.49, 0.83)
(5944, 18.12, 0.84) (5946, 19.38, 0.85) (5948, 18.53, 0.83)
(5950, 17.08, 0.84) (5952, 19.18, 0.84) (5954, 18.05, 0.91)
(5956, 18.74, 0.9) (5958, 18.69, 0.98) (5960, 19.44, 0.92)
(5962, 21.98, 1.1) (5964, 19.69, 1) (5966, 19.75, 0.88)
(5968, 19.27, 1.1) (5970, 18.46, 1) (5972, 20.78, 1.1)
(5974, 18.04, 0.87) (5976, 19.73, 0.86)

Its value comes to 2.0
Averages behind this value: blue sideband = 20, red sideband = 18.5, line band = 18.2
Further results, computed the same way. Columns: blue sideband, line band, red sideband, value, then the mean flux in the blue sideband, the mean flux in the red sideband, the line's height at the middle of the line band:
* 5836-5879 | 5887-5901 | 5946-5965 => 1.53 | 19.8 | 19.1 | 19.5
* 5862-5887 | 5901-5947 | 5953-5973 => 2.04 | 19.6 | 19.5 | 19.5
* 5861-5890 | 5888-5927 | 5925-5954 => 1.26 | 19.4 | 18.4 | 18.9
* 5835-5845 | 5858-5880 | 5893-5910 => -0.50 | 20.4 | 18.3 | 19.4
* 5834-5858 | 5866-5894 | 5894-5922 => 0.09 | 19.7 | 18.5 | 19.1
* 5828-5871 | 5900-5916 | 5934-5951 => -0.09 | 19.7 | 18.4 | 18.9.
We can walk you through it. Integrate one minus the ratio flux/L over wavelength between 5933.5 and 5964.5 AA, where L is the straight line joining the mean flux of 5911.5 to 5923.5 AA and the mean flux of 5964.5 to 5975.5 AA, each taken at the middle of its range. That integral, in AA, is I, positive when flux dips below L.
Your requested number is 0.3 AA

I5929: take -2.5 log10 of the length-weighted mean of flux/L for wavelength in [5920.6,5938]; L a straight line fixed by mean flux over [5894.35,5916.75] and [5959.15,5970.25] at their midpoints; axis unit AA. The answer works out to 0.04 mag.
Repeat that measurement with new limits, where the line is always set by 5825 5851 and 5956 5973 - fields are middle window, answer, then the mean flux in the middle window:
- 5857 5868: 0.03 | 19.3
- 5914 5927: 0.06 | 18.6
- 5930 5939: 0.09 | 18.2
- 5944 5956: 0.07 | 18.4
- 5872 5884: 0.00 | 19.8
